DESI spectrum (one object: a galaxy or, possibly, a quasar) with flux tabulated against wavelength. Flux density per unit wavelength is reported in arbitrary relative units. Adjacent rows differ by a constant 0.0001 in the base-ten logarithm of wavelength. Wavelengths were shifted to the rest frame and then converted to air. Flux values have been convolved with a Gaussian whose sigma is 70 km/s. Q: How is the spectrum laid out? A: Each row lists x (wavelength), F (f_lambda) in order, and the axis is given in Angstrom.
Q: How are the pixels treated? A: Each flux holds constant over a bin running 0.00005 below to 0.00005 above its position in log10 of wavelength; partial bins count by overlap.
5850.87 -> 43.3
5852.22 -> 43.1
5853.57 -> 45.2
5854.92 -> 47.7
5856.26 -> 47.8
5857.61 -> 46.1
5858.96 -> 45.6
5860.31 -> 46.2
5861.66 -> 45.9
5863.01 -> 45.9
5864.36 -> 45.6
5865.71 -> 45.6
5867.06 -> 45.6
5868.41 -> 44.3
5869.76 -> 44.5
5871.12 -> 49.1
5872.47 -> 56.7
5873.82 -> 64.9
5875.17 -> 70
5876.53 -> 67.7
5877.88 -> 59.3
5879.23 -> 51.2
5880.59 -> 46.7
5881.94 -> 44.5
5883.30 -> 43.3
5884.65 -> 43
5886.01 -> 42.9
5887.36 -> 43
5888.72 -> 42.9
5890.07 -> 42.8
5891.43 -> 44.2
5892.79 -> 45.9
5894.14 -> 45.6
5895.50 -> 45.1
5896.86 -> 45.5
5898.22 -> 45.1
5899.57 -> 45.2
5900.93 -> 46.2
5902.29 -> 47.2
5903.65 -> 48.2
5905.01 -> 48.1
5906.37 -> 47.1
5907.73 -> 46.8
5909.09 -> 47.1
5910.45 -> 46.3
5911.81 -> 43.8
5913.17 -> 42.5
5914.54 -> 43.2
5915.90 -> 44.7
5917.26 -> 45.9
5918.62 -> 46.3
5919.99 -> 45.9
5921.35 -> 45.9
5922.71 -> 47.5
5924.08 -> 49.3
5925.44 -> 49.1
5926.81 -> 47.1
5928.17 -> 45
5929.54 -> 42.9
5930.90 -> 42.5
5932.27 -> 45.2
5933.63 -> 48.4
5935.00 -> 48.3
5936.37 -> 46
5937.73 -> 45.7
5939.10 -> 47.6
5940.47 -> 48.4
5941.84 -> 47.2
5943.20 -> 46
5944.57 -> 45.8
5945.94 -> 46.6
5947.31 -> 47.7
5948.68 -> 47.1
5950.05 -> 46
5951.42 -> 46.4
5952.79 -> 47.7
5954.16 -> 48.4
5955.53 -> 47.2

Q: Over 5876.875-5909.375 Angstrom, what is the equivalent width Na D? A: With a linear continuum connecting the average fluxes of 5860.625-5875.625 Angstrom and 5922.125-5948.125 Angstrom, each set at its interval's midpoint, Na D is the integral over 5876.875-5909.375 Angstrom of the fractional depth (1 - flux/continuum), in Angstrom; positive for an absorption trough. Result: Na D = 1.8 Angstrom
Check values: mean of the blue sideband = 50.4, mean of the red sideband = 46.6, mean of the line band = 46.3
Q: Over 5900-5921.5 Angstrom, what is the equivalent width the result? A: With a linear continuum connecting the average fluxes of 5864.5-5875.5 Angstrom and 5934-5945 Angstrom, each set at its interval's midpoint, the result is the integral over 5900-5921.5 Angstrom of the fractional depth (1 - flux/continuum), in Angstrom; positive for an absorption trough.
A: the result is 1.3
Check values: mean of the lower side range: 51.7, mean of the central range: 45.9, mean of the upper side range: 46.9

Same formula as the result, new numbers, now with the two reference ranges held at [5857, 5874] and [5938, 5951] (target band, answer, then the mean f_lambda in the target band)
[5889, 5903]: 0.6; 45.2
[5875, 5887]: -0.9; 51.1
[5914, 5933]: 0.5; 45.8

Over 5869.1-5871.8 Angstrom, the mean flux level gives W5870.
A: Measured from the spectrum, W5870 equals 46.7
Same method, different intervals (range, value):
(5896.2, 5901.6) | 45.5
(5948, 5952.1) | 46.5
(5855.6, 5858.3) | 46.9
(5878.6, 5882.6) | 47.4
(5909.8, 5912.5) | 45.1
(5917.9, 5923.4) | 46.4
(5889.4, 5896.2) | 44.7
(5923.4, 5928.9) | 47.6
